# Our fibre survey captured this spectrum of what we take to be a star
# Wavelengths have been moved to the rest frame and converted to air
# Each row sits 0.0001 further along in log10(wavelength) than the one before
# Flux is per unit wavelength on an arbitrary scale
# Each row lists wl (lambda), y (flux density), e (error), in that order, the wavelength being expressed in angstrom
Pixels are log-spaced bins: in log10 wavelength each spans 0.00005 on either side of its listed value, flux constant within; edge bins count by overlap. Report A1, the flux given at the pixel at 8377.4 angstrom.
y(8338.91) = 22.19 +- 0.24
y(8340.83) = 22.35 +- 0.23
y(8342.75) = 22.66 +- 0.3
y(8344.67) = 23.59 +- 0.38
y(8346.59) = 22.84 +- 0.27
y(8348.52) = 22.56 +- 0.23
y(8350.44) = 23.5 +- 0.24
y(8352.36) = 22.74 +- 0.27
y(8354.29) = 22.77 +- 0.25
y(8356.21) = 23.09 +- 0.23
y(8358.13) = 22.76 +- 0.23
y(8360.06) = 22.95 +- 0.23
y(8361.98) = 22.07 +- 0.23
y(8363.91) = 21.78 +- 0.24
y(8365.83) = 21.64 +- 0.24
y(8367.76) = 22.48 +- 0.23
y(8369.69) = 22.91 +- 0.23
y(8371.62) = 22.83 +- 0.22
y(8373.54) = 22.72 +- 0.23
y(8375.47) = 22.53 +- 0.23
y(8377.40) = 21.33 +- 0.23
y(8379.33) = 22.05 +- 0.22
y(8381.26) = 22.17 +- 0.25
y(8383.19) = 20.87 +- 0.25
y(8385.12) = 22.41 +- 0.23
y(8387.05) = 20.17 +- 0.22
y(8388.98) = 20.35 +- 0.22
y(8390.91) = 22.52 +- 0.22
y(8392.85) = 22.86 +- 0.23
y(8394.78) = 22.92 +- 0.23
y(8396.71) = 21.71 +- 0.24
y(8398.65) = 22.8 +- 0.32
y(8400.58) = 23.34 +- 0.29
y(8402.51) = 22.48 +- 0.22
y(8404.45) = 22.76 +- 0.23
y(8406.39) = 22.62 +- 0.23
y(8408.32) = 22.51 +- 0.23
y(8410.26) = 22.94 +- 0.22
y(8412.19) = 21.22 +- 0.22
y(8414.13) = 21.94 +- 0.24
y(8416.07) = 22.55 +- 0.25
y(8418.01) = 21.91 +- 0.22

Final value 21.33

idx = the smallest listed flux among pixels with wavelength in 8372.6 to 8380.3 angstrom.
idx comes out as 21.33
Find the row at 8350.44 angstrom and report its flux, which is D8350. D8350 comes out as 23.5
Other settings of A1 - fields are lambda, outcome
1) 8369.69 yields 22.91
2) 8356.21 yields 23.09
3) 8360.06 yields 22.95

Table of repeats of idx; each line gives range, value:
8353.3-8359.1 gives 22.76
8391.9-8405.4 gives 21.71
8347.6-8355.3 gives 22.56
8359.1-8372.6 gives 21.64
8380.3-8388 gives 20.17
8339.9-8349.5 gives 22.35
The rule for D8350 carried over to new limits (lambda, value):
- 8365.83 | 21.64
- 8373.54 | 22.72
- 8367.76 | 22.48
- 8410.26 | 22.94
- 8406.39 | 22.62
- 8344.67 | 23.59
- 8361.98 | 22.07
